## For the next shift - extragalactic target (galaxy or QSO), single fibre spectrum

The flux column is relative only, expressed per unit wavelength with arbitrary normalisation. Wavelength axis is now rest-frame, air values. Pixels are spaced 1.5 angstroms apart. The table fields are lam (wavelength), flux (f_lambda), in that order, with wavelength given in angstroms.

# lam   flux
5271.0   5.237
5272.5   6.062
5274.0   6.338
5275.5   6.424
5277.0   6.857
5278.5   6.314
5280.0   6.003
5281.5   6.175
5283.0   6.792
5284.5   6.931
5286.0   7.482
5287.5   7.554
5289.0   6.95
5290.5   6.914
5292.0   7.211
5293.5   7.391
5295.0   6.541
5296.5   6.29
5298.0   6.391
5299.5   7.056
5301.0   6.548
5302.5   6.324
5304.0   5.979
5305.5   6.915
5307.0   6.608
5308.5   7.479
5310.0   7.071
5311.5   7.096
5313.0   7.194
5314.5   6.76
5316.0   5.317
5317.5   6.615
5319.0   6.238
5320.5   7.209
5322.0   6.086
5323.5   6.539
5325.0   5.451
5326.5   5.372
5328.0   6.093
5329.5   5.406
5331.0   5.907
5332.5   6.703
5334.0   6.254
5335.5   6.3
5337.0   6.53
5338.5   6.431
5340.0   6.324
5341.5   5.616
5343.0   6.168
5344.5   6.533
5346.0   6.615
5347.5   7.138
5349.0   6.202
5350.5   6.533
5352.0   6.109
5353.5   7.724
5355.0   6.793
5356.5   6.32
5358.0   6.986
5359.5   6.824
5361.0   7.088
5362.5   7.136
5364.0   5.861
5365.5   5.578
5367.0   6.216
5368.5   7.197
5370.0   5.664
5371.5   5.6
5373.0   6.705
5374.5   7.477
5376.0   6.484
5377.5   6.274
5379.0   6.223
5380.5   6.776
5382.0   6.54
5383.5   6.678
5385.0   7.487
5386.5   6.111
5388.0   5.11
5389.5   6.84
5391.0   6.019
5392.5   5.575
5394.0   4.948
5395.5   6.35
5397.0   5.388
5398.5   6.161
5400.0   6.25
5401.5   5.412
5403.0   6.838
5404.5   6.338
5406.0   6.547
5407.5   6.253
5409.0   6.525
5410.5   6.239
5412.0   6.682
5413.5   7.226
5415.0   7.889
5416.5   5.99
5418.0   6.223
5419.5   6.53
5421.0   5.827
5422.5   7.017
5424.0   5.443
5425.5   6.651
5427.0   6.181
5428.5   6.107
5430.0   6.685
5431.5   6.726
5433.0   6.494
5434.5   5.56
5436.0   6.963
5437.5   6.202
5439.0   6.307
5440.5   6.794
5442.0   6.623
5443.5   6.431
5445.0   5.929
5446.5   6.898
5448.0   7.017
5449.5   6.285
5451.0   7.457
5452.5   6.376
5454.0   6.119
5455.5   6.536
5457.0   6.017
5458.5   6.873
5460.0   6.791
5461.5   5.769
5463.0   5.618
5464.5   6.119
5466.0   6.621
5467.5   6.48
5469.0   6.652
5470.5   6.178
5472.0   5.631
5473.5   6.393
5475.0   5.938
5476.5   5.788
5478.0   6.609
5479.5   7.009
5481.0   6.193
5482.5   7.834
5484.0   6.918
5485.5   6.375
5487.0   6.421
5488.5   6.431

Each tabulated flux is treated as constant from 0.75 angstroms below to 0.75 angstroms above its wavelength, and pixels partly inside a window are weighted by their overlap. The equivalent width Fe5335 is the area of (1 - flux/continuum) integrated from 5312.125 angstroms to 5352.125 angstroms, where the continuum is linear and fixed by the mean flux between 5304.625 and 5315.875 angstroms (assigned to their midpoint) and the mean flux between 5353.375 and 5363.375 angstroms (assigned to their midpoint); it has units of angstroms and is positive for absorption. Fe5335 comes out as 3.6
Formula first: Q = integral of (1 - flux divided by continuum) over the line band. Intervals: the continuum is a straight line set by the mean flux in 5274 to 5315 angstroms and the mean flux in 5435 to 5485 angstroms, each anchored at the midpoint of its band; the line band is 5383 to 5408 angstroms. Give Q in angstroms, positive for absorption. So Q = 1.7 angstroms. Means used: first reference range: 6.78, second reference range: 6.46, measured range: 6.13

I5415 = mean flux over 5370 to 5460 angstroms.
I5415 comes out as 6.39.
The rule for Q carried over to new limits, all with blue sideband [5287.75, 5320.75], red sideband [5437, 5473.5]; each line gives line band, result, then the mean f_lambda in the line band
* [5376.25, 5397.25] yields 1.2 angstroms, 6.19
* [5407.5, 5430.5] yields 0.1 angstroms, 6.47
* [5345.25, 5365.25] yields -0.2 angstroms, 6.69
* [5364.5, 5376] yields 0.4 angstroms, 6.35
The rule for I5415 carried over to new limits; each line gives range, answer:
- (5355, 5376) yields 6.52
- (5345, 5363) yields 6.78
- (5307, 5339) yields 6.39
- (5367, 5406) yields 6.26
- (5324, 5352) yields 6.2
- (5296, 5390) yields 6.46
